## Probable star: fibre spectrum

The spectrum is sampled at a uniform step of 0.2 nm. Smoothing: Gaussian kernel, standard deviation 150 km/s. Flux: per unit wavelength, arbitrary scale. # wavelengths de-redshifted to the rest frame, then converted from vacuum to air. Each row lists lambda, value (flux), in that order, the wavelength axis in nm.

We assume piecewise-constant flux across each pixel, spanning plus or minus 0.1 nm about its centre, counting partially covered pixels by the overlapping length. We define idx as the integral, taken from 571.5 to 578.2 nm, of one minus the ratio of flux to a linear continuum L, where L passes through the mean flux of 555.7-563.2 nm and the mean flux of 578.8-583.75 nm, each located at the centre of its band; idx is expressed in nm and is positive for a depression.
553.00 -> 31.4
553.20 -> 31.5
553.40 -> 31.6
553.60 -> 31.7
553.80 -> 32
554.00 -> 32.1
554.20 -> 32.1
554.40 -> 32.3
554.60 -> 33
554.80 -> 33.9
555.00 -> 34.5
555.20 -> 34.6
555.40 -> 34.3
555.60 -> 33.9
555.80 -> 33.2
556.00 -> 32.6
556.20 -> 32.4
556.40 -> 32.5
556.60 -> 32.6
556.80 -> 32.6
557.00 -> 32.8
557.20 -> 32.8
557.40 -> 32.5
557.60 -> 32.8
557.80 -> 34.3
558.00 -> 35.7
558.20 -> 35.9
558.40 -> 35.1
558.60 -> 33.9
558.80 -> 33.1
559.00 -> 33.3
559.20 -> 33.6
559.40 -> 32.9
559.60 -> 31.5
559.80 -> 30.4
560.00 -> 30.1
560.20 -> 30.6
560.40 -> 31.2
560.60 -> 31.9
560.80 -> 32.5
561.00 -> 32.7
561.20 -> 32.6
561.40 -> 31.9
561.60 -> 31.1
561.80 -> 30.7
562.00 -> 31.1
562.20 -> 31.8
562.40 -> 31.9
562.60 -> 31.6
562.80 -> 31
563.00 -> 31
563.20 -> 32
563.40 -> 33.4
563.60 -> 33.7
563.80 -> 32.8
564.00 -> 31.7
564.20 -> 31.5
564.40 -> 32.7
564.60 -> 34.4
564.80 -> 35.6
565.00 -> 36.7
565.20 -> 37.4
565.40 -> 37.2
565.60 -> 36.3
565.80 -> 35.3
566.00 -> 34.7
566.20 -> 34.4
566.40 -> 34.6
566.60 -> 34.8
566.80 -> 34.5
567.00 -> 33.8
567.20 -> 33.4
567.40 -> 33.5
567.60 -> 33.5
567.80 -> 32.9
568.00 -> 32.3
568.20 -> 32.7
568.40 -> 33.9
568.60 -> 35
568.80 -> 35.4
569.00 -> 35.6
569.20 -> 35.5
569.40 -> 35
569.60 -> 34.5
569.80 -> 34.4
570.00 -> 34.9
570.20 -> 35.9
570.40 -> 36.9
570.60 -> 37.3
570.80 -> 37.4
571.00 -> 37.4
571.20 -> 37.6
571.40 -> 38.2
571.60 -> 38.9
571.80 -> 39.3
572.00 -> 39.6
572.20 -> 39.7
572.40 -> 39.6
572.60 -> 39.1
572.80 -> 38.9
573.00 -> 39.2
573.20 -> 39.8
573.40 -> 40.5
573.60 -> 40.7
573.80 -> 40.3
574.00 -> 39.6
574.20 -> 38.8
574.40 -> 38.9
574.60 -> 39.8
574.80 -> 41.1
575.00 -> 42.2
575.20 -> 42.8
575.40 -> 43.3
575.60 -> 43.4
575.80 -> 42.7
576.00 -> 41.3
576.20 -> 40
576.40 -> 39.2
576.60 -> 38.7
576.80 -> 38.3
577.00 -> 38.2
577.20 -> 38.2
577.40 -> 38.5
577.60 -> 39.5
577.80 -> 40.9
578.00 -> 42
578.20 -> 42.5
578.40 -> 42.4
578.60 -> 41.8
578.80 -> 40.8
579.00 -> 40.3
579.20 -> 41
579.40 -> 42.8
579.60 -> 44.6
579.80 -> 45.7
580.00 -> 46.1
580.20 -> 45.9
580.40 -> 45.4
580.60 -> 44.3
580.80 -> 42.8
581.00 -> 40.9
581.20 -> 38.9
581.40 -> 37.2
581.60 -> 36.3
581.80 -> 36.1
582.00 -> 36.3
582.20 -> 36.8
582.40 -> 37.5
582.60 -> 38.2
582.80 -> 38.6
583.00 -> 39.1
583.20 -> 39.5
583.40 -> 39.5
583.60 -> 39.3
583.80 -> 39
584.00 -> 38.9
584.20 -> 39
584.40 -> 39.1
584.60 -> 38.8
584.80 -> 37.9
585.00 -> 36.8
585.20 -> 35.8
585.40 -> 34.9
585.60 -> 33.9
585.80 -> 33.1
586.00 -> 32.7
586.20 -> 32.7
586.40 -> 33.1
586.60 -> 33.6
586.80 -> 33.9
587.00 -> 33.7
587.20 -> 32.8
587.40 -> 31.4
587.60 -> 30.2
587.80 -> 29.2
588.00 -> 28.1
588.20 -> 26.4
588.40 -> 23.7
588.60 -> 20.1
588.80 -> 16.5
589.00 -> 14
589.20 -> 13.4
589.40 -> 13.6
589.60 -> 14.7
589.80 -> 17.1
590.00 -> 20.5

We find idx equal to -0.35 nm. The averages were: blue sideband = 32.4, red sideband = 40.5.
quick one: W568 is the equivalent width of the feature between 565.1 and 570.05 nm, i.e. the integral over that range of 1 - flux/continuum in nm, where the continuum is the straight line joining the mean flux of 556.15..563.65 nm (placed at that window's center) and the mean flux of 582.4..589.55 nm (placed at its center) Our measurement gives -0.353 nm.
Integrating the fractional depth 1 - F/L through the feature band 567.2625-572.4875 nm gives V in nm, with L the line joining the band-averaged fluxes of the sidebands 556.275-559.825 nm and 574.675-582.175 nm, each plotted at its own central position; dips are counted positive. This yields 0.25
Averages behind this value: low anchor 33.3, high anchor 41.1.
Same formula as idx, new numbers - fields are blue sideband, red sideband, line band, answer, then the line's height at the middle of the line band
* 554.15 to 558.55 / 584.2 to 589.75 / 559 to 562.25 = 0.116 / 32.9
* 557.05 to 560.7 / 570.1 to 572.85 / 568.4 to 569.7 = 0.075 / 37.2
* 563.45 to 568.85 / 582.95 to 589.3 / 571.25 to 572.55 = -0.214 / 33.6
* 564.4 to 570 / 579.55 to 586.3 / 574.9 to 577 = -0.231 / 37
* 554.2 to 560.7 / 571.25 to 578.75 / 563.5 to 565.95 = 0.095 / 36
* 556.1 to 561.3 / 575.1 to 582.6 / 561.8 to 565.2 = 0.192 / 34.7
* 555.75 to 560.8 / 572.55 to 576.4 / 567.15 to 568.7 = 0.168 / 37.5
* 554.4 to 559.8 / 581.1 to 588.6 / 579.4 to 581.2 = -0.484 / 34.7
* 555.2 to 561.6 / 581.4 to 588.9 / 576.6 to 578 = -0.222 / 33.8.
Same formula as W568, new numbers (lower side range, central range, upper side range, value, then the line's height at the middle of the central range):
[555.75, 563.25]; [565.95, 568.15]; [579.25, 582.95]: 0.10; 35.3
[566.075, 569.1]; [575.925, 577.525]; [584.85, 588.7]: -0.30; 32.8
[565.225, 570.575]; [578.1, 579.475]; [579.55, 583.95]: -0.09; 39.1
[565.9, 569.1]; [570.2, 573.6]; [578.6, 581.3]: -0.13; 37.2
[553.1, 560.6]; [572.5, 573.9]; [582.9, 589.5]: -0.33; 32.2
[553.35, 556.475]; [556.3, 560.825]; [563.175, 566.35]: 0.09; 33.5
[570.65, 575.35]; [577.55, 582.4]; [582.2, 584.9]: -0.28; 39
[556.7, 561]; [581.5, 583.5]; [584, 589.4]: -0.46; 30.8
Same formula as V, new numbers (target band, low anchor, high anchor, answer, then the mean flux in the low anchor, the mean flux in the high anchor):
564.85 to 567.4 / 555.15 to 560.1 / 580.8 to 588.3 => -0.092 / 33.2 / 35.7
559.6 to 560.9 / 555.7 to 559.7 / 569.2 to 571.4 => 0.105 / 33.3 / 36.2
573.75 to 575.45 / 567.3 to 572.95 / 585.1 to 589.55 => -0.330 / 36.3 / 27.9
